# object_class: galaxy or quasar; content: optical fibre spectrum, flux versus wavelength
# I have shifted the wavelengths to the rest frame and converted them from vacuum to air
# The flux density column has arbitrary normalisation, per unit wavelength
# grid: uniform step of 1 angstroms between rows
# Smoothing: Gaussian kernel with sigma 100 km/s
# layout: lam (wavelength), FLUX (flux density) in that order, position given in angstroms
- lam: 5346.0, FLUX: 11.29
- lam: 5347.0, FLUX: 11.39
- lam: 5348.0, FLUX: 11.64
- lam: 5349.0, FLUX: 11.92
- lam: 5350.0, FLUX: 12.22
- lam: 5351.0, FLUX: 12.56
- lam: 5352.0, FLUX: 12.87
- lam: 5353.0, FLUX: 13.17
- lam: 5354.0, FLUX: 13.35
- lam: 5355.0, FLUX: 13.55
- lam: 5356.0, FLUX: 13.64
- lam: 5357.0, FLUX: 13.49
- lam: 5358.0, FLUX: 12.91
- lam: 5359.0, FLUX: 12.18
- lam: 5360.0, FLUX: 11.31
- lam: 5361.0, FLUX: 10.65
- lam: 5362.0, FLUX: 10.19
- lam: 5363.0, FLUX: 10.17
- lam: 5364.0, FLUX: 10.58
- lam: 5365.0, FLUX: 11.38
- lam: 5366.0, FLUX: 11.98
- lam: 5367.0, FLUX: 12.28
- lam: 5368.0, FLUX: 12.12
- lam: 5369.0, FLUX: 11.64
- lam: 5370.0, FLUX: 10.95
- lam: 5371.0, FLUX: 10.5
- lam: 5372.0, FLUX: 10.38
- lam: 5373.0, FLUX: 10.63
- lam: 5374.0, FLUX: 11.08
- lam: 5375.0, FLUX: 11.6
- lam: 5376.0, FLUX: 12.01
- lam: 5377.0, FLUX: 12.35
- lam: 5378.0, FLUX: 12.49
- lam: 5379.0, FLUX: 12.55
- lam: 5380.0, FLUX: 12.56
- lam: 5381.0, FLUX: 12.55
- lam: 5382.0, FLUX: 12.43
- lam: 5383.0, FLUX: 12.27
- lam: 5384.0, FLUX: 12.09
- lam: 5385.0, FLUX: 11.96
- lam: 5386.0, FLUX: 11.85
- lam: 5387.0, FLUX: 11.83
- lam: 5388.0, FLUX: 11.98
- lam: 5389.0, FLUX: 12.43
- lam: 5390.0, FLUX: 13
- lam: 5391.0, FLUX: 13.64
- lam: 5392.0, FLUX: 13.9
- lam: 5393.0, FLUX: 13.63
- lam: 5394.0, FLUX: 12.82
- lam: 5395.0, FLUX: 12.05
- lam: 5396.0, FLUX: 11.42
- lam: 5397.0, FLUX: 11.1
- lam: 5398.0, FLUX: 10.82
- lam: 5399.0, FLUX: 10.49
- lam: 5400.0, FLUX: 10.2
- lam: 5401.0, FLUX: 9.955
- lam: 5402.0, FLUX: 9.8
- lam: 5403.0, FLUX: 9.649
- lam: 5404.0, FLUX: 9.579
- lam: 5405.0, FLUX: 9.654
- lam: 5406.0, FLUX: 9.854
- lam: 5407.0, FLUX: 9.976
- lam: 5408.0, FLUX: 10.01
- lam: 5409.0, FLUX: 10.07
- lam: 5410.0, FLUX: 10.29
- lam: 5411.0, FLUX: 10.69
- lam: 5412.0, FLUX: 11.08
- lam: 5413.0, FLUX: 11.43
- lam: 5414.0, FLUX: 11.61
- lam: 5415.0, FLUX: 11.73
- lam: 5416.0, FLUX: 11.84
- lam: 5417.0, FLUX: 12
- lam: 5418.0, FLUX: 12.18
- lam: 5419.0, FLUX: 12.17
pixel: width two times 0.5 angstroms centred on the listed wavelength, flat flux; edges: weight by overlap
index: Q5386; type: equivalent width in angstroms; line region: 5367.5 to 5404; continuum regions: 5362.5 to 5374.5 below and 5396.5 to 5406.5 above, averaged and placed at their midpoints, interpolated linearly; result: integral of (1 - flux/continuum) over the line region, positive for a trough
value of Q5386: -3.8 angstroms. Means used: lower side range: 11.1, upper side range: 10.1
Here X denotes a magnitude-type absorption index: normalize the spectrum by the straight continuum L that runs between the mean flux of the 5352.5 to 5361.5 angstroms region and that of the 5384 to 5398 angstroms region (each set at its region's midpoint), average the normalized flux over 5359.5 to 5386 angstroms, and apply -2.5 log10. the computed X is 0.09 mag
